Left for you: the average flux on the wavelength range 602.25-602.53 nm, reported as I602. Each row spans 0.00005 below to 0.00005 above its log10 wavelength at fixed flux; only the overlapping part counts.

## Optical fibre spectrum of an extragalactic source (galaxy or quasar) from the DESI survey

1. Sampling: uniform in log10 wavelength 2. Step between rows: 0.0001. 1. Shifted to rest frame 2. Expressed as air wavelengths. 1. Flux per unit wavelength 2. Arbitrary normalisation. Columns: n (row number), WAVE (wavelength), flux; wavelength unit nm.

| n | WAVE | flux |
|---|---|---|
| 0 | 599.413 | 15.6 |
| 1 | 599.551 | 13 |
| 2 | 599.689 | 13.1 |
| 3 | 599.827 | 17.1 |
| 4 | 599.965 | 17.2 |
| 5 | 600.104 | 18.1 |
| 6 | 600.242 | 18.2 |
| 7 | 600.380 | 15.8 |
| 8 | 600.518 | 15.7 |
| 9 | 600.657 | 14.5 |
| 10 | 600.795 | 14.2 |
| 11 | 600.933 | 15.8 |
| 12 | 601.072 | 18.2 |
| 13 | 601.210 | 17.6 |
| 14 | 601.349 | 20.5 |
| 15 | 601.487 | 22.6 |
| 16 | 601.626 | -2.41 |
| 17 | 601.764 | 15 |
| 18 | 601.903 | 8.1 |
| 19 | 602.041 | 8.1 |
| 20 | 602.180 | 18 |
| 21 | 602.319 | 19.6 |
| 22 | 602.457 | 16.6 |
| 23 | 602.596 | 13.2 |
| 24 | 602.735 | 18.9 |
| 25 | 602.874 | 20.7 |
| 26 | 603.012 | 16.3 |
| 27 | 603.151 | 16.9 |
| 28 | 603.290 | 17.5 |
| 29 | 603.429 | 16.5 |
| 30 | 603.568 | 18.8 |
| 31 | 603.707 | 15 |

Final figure 18.1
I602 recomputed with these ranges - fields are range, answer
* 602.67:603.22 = 18.2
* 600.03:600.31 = 18.1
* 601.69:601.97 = 11.3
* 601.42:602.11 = 10.2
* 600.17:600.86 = 15.7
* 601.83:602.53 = 14.1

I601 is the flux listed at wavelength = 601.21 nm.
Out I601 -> 17.6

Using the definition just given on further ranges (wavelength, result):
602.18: 18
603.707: 15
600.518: 15.7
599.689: 13.1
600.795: 14.2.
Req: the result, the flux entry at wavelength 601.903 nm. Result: 8.1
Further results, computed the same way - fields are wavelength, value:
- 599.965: 17.2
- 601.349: 20.5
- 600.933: 15.8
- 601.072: 18.2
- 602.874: 20.7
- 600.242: 18.2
